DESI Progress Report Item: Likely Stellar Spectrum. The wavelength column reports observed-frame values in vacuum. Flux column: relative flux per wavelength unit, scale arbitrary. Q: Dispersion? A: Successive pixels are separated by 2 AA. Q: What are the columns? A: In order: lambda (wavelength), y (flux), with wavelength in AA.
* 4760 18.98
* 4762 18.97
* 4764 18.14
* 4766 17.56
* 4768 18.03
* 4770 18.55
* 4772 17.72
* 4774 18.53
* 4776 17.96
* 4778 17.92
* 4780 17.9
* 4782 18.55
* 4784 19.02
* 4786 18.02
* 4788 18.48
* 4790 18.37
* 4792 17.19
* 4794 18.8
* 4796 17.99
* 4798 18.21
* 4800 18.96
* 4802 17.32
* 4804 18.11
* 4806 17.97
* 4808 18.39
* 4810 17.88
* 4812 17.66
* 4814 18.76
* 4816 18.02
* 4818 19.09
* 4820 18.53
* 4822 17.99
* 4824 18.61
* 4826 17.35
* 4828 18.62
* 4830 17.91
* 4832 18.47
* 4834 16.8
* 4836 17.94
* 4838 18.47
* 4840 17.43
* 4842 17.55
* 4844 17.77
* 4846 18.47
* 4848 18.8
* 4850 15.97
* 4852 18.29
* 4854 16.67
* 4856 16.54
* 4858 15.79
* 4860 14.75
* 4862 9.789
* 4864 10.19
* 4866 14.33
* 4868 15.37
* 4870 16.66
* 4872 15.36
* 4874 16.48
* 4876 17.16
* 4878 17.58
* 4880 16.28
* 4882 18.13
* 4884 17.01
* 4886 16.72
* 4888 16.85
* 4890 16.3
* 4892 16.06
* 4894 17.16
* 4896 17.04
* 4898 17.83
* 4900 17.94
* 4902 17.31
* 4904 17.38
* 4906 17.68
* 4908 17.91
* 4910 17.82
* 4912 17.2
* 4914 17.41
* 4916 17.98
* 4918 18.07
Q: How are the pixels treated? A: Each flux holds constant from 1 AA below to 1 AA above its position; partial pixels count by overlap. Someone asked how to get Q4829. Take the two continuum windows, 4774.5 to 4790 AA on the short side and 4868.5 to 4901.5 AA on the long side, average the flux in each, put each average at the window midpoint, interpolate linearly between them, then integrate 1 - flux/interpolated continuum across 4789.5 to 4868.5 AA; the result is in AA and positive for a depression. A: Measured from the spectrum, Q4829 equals 1.7 AA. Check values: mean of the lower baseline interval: 18.3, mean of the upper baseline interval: 16.9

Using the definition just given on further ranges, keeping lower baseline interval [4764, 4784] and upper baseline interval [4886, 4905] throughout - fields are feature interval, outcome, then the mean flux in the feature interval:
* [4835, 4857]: -0.2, 17.6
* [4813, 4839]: -0.8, 18.2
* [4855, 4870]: 2.9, 14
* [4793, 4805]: -0.2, 18.2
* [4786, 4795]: -0.1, 18.2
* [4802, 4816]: -0.2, 18.1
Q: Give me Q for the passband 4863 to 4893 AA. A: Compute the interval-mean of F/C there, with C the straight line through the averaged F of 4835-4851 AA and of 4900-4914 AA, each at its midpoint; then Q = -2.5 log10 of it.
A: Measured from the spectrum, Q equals 0.11 mag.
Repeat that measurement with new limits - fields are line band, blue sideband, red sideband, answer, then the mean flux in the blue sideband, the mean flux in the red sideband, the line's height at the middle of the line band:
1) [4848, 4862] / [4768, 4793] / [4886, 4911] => 0.10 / 18.2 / 17.3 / 17.6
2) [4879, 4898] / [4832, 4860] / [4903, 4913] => 0.04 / 17.4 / 17.6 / 17.5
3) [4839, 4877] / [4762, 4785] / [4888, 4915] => 0.11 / 18.2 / 17.3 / 17.6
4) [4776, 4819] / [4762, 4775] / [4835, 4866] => -0.05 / 18.2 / 16.2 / 17.5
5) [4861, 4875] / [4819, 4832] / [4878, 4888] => 0.23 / 18.2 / 17.1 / 17.4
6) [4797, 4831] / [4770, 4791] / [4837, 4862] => -0.04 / 18.3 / 16.9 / 17.6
